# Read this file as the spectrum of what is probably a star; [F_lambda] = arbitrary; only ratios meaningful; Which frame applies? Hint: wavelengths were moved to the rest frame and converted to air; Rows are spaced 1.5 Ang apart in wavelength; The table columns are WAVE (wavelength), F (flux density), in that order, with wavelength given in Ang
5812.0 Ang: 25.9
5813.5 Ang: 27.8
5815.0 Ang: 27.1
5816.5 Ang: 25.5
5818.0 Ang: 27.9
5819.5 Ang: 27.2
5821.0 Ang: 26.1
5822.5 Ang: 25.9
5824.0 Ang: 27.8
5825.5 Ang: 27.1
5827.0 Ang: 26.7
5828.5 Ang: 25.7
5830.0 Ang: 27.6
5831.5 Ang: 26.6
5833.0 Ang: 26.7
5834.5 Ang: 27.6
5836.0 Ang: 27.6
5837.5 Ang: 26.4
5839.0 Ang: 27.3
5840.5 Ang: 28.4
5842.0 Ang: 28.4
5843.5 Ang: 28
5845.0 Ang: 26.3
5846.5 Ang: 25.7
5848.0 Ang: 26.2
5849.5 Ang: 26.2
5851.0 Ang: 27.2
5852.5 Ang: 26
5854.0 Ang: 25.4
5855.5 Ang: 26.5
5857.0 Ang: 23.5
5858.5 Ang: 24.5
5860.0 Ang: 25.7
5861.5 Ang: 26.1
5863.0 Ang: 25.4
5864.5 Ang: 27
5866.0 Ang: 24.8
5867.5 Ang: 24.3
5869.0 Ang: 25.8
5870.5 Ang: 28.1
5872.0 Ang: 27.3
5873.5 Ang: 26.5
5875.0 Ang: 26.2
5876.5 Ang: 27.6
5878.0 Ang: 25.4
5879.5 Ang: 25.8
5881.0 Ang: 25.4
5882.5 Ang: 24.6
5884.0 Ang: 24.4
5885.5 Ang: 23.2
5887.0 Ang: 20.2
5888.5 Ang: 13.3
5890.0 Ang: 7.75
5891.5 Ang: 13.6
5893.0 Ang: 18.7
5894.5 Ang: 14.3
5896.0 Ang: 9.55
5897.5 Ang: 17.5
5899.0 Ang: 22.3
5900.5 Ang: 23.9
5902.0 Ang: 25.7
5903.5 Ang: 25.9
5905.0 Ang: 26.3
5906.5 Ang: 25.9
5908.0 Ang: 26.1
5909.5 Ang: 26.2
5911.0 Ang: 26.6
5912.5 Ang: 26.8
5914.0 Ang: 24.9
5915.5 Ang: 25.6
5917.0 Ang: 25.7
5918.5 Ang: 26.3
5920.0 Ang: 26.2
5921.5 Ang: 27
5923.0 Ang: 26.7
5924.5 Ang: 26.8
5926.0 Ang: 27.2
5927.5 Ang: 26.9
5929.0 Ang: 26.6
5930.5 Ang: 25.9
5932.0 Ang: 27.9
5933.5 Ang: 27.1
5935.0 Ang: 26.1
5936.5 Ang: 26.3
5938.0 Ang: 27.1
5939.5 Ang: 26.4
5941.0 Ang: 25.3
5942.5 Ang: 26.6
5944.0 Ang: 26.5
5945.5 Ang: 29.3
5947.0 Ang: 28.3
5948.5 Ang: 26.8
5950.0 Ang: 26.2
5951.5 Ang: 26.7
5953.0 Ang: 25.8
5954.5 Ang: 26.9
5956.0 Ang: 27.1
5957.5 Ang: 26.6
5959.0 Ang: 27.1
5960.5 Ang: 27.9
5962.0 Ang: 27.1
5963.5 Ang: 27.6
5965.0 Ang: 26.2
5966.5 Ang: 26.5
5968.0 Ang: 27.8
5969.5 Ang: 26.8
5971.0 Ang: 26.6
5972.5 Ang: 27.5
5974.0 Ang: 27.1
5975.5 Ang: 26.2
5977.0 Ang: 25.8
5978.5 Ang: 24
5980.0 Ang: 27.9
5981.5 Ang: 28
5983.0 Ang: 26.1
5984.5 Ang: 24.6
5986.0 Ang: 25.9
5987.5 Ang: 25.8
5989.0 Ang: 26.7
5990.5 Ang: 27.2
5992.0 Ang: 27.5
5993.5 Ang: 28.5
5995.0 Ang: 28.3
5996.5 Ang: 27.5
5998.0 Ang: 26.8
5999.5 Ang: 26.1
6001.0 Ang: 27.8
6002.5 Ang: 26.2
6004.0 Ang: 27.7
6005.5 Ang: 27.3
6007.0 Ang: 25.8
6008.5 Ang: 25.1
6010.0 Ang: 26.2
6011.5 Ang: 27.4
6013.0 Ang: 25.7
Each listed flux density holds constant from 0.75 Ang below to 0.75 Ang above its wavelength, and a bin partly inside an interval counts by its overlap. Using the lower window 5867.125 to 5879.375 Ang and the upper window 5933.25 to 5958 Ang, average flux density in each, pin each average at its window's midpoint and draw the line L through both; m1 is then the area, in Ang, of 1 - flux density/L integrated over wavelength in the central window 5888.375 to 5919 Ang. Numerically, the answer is 5.6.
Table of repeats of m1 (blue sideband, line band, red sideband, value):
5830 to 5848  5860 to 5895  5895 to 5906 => 1.1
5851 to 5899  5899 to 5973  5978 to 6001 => -4.9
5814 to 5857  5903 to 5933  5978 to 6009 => 0.4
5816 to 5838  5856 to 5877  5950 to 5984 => 0.7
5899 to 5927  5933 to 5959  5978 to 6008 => -0.4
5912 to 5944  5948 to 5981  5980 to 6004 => 0.0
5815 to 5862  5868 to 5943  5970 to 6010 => 6.9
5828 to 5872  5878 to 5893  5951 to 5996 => 3.7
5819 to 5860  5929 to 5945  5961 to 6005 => 0.1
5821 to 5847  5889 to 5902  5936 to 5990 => 5.0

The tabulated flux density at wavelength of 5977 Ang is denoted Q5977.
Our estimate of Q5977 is 25.8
